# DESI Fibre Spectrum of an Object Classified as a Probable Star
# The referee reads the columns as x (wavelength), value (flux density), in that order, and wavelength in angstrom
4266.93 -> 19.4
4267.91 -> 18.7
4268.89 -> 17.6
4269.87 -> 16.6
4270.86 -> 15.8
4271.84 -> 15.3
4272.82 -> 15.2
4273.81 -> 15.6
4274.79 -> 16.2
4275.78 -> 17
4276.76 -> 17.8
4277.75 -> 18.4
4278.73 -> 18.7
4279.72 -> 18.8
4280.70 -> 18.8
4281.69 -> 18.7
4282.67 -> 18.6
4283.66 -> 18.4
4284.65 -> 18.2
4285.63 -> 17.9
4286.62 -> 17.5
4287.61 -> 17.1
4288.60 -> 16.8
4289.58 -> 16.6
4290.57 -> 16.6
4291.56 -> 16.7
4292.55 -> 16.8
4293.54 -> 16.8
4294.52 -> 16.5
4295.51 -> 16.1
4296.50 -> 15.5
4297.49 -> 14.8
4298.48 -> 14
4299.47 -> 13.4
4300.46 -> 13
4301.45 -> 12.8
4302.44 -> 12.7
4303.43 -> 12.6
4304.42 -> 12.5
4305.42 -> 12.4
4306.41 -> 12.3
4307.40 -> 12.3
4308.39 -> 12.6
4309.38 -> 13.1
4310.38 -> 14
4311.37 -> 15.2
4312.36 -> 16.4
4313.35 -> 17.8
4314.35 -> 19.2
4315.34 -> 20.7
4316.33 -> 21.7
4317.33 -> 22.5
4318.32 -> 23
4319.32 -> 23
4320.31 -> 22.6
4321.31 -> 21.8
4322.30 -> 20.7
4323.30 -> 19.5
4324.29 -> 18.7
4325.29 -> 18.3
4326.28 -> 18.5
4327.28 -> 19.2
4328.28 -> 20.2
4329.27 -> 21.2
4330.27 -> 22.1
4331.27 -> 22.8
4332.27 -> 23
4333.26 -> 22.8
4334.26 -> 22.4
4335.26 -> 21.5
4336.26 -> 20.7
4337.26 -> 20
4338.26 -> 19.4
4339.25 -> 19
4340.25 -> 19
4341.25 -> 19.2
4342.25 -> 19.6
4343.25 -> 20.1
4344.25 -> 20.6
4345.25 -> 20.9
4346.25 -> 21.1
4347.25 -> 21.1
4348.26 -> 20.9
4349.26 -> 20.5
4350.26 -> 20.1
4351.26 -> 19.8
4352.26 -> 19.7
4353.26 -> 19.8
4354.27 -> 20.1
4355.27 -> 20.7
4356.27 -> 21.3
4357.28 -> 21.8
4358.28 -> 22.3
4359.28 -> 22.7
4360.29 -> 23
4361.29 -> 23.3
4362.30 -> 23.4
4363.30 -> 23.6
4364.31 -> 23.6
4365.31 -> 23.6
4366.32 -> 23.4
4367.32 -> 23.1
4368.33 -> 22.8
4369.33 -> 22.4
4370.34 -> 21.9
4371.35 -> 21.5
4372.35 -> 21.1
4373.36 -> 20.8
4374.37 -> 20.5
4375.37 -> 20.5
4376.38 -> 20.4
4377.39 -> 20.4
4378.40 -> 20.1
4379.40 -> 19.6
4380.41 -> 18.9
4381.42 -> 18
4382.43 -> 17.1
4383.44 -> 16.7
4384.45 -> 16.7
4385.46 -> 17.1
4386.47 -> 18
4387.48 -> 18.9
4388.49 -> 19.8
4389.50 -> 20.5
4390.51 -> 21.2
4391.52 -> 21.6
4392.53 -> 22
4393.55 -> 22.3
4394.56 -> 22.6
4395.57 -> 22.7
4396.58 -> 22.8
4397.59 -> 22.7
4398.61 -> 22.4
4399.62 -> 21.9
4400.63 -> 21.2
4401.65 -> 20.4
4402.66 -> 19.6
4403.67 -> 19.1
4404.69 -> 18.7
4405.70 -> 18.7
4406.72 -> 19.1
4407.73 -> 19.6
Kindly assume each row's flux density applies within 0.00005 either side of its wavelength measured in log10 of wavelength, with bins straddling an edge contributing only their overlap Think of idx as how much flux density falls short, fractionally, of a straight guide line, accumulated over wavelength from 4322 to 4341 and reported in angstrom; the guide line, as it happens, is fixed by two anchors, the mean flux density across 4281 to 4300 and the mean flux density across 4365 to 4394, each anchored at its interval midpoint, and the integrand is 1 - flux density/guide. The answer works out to -2.1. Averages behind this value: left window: 16.7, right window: 20.3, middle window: 20.5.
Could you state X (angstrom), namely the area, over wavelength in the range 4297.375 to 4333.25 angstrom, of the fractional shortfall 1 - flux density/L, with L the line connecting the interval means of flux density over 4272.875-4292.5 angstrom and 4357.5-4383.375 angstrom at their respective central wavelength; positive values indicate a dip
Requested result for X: 2.7 angstrom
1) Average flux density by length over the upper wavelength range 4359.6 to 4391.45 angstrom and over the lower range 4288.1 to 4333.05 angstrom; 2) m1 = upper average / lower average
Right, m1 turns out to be 1.2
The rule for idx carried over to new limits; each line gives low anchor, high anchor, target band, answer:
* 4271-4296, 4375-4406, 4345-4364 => -2.3 angstrom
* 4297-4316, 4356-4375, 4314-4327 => -3.6 angstrom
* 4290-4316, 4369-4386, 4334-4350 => -2.7 angstrom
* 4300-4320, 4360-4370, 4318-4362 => -2.3 angstrom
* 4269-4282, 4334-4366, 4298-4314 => 4.4 angstrom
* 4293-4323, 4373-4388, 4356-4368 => -3.1 angstrom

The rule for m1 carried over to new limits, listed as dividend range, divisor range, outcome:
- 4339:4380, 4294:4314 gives 1.51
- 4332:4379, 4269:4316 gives 1.33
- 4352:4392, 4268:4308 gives 1.30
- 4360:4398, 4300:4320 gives 1.31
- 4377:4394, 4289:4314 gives 1.33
